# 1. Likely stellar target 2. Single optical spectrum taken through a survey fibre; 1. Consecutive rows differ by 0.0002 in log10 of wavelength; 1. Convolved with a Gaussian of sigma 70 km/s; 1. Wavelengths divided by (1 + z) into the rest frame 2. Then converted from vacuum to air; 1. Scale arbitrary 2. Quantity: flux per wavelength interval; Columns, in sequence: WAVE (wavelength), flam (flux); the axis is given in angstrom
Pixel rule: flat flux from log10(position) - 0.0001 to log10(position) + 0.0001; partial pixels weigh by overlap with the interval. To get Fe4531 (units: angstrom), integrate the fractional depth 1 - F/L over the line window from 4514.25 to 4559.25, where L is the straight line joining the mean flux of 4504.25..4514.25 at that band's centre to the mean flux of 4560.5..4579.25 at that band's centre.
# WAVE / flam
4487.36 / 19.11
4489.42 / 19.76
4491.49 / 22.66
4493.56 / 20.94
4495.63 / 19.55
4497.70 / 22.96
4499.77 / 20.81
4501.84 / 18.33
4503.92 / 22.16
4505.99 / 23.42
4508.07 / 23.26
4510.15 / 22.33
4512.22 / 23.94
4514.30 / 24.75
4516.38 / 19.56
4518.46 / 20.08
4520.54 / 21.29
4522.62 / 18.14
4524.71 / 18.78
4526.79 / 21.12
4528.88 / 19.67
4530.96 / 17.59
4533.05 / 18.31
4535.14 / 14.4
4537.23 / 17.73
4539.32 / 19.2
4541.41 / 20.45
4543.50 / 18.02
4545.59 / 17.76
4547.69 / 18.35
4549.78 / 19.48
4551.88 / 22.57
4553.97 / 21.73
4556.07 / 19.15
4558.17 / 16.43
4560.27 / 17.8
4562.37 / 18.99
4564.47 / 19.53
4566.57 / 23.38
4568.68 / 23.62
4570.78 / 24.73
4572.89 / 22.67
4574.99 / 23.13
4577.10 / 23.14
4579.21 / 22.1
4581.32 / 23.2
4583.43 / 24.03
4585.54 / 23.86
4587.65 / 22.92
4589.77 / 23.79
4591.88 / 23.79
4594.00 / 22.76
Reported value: 7.2 angstrom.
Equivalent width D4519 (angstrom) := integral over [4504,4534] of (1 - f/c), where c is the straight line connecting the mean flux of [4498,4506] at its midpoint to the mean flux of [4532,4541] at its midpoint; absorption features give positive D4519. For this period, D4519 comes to -2.3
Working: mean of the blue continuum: 21.1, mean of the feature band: 20.9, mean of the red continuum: 17.6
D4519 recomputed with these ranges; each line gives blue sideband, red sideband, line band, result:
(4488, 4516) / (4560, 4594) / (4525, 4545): 3.3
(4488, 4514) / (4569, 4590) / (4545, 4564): 3.0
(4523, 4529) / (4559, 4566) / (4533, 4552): 0.9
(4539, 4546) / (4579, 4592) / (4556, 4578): 0.3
